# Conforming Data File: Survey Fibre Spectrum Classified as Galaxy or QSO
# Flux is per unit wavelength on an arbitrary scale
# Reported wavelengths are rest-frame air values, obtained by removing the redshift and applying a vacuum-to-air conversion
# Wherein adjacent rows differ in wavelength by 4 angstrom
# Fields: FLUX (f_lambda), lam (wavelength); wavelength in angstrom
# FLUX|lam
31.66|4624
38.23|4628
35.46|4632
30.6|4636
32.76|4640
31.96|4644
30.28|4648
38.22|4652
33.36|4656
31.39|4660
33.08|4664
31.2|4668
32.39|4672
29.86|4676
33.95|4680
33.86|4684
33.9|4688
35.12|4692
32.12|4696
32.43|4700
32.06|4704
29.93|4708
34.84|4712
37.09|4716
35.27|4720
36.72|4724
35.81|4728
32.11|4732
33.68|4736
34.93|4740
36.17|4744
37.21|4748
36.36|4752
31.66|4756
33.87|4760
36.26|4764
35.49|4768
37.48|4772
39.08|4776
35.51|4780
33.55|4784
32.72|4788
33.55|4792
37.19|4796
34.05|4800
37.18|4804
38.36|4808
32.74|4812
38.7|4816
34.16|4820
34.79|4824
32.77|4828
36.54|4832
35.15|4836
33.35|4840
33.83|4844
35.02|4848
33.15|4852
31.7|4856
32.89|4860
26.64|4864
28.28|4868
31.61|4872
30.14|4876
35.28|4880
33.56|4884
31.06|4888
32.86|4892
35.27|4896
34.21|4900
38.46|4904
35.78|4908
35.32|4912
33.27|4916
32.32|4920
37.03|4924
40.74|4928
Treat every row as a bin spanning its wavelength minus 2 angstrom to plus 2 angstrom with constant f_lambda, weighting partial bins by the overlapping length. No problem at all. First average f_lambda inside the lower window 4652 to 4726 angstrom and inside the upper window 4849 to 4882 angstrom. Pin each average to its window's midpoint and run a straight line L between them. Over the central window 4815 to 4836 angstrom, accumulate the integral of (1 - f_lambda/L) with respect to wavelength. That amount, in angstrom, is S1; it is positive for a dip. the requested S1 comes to -2.3 angstrom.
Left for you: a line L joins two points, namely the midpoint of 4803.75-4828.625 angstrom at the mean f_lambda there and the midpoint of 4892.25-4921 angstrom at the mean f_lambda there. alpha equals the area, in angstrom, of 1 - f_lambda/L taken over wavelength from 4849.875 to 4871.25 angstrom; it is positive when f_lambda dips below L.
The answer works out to 2.8 angstrom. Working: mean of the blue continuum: 35.6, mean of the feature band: 30.6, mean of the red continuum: 34.9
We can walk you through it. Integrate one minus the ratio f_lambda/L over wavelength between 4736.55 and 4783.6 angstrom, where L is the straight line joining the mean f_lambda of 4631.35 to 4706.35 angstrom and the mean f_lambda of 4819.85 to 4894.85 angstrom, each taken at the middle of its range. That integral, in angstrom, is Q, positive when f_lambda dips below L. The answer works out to -4.16 angstrom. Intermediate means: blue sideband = 32.8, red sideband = 32.8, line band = 35.7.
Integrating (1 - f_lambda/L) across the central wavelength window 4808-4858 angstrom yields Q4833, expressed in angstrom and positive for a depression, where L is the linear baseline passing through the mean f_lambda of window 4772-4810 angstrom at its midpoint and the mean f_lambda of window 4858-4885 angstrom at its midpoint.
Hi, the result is -1.7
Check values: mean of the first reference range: 35.8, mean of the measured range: 34.5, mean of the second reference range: 31.1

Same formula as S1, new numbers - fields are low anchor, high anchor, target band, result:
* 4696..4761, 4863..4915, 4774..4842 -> -3.1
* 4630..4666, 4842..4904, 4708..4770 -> -4.1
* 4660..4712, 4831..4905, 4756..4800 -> -3.3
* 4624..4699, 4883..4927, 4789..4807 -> -0.8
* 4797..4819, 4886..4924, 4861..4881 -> 2.7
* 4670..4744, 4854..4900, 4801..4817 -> -1.9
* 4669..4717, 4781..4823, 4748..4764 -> -0.2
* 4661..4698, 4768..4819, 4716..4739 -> -0.6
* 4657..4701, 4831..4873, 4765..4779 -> -2.0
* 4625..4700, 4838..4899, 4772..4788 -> -1.5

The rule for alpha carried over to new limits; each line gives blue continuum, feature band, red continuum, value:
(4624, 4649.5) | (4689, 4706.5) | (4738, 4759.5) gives 0.7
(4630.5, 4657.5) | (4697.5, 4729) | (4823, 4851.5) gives -0.5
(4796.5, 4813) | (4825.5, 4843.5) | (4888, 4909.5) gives 0.6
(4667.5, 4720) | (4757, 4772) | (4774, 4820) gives -0.2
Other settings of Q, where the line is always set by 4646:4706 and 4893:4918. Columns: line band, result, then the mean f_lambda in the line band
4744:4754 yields -0.9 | 36.7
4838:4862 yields 1.0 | 33.3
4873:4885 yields 0.7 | 32.8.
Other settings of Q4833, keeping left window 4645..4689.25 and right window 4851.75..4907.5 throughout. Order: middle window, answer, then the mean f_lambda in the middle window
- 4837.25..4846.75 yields -0.4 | 33.8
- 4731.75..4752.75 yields -1.6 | 35.2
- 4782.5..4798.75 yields -0.8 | 34.3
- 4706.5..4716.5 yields -0.3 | 33.7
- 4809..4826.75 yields -1.4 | 35.2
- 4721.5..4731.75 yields -0.9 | 35.5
